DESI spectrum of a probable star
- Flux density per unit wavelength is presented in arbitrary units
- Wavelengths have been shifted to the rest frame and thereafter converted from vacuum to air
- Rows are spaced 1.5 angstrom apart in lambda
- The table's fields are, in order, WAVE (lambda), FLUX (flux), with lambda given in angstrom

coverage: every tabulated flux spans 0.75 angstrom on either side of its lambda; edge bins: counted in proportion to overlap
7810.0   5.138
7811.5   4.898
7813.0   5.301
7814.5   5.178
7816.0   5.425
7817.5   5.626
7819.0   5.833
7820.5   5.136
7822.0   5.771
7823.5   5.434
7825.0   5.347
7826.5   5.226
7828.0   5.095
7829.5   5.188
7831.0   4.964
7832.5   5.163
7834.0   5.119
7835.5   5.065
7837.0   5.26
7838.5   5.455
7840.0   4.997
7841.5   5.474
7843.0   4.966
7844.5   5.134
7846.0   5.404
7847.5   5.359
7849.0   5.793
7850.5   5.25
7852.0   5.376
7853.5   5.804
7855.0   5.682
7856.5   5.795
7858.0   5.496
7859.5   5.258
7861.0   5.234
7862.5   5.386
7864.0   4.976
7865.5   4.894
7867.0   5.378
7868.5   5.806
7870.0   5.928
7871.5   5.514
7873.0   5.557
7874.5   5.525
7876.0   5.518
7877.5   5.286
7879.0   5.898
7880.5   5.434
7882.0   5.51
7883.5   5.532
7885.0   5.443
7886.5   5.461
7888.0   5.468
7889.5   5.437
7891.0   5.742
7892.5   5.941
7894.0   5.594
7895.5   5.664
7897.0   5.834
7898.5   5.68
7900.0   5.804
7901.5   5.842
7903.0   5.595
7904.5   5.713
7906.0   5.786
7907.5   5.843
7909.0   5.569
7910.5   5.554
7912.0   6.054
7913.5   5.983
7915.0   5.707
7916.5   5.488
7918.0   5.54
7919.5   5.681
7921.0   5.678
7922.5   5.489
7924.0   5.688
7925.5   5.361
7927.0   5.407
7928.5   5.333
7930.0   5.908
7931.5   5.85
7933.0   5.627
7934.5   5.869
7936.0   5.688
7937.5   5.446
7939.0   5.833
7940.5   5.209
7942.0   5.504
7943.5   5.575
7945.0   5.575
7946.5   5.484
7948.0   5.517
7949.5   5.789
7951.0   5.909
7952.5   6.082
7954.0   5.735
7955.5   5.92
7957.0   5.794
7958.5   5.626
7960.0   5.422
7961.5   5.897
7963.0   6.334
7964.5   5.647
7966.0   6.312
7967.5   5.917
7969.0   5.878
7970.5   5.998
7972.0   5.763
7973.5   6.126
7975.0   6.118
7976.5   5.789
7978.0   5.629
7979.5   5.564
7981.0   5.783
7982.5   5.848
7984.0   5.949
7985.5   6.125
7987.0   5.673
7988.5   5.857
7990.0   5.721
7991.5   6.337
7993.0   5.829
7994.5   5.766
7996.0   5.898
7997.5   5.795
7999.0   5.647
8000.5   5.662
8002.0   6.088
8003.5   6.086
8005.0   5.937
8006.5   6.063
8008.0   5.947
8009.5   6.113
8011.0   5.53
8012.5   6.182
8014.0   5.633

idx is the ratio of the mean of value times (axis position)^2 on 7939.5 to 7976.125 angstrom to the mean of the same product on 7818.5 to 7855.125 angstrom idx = 1.12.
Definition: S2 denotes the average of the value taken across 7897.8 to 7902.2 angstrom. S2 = 5.78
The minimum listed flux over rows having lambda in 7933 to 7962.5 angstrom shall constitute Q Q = 5.209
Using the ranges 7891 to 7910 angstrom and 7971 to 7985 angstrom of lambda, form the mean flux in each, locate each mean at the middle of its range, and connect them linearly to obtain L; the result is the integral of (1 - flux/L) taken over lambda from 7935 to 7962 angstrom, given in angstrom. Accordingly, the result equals 0.6 angstrom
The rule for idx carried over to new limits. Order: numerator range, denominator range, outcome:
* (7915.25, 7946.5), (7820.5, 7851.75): 1.09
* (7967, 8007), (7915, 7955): 1.06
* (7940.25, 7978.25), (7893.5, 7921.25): 1.03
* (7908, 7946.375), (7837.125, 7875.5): 1.06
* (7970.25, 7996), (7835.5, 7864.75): 1.13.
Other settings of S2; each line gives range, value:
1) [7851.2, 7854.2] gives 5.58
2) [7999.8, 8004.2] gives 5.95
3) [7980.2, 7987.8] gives 5.87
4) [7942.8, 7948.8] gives 5.54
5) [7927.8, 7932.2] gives 5.7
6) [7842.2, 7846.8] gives 5.17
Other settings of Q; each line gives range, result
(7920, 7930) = 5.333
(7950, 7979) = 5.422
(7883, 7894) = 5.437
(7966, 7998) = 5.564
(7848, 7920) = 4.894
